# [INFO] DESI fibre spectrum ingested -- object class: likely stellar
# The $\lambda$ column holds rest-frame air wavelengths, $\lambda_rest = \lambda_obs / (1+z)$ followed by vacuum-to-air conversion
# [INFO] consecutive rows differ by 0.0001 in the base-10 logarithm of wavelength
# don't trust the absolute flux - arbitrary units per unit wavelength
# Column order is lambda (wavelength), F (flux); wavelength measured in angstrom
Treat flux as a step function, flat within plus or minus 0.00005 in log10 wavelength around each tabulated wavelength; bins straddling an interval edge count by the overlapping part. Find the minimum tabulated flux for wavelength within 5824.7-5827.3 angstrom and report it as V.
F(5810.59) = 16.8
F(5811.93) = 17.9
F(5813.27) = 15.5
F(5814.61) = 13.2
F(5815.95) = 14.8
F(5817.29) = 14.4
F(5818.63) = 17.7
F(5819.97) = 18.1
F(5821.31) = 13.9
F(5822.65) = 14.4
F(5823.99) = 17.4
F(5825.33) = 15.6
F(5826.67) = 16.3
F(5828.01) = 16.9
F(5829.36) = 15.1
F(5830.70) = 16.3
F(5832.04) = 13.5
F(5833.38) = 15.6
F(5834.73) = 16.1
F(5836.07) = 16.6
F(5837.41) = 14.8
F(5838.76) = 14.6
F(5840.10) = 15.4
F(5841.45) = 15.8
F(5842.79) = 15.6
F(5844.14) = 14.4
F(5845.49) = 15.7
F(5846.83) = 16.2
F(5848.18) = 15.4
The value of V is 15.6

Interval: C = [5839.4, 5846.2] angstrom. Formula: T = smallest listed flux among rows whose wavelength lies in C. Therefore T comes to 14.4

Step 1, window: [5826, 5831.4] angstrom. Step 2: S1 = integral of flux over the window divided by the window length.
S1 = 16.1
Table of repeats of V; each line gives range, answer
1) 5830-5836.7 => 13.5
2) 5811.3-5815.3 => 13.2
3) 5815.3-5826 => 13.9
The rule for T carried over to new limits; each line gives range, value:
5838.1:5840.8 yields 14.6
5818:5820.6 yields 17.7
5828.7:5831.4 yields 15.1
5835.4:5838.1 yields 14.8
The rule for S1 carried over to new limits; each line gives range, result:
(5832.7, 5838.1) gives 15.8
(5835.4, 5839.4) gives 15.3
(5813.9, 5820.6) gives 15.6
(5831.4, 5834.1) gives 14.6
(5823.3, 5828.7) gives 16.5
